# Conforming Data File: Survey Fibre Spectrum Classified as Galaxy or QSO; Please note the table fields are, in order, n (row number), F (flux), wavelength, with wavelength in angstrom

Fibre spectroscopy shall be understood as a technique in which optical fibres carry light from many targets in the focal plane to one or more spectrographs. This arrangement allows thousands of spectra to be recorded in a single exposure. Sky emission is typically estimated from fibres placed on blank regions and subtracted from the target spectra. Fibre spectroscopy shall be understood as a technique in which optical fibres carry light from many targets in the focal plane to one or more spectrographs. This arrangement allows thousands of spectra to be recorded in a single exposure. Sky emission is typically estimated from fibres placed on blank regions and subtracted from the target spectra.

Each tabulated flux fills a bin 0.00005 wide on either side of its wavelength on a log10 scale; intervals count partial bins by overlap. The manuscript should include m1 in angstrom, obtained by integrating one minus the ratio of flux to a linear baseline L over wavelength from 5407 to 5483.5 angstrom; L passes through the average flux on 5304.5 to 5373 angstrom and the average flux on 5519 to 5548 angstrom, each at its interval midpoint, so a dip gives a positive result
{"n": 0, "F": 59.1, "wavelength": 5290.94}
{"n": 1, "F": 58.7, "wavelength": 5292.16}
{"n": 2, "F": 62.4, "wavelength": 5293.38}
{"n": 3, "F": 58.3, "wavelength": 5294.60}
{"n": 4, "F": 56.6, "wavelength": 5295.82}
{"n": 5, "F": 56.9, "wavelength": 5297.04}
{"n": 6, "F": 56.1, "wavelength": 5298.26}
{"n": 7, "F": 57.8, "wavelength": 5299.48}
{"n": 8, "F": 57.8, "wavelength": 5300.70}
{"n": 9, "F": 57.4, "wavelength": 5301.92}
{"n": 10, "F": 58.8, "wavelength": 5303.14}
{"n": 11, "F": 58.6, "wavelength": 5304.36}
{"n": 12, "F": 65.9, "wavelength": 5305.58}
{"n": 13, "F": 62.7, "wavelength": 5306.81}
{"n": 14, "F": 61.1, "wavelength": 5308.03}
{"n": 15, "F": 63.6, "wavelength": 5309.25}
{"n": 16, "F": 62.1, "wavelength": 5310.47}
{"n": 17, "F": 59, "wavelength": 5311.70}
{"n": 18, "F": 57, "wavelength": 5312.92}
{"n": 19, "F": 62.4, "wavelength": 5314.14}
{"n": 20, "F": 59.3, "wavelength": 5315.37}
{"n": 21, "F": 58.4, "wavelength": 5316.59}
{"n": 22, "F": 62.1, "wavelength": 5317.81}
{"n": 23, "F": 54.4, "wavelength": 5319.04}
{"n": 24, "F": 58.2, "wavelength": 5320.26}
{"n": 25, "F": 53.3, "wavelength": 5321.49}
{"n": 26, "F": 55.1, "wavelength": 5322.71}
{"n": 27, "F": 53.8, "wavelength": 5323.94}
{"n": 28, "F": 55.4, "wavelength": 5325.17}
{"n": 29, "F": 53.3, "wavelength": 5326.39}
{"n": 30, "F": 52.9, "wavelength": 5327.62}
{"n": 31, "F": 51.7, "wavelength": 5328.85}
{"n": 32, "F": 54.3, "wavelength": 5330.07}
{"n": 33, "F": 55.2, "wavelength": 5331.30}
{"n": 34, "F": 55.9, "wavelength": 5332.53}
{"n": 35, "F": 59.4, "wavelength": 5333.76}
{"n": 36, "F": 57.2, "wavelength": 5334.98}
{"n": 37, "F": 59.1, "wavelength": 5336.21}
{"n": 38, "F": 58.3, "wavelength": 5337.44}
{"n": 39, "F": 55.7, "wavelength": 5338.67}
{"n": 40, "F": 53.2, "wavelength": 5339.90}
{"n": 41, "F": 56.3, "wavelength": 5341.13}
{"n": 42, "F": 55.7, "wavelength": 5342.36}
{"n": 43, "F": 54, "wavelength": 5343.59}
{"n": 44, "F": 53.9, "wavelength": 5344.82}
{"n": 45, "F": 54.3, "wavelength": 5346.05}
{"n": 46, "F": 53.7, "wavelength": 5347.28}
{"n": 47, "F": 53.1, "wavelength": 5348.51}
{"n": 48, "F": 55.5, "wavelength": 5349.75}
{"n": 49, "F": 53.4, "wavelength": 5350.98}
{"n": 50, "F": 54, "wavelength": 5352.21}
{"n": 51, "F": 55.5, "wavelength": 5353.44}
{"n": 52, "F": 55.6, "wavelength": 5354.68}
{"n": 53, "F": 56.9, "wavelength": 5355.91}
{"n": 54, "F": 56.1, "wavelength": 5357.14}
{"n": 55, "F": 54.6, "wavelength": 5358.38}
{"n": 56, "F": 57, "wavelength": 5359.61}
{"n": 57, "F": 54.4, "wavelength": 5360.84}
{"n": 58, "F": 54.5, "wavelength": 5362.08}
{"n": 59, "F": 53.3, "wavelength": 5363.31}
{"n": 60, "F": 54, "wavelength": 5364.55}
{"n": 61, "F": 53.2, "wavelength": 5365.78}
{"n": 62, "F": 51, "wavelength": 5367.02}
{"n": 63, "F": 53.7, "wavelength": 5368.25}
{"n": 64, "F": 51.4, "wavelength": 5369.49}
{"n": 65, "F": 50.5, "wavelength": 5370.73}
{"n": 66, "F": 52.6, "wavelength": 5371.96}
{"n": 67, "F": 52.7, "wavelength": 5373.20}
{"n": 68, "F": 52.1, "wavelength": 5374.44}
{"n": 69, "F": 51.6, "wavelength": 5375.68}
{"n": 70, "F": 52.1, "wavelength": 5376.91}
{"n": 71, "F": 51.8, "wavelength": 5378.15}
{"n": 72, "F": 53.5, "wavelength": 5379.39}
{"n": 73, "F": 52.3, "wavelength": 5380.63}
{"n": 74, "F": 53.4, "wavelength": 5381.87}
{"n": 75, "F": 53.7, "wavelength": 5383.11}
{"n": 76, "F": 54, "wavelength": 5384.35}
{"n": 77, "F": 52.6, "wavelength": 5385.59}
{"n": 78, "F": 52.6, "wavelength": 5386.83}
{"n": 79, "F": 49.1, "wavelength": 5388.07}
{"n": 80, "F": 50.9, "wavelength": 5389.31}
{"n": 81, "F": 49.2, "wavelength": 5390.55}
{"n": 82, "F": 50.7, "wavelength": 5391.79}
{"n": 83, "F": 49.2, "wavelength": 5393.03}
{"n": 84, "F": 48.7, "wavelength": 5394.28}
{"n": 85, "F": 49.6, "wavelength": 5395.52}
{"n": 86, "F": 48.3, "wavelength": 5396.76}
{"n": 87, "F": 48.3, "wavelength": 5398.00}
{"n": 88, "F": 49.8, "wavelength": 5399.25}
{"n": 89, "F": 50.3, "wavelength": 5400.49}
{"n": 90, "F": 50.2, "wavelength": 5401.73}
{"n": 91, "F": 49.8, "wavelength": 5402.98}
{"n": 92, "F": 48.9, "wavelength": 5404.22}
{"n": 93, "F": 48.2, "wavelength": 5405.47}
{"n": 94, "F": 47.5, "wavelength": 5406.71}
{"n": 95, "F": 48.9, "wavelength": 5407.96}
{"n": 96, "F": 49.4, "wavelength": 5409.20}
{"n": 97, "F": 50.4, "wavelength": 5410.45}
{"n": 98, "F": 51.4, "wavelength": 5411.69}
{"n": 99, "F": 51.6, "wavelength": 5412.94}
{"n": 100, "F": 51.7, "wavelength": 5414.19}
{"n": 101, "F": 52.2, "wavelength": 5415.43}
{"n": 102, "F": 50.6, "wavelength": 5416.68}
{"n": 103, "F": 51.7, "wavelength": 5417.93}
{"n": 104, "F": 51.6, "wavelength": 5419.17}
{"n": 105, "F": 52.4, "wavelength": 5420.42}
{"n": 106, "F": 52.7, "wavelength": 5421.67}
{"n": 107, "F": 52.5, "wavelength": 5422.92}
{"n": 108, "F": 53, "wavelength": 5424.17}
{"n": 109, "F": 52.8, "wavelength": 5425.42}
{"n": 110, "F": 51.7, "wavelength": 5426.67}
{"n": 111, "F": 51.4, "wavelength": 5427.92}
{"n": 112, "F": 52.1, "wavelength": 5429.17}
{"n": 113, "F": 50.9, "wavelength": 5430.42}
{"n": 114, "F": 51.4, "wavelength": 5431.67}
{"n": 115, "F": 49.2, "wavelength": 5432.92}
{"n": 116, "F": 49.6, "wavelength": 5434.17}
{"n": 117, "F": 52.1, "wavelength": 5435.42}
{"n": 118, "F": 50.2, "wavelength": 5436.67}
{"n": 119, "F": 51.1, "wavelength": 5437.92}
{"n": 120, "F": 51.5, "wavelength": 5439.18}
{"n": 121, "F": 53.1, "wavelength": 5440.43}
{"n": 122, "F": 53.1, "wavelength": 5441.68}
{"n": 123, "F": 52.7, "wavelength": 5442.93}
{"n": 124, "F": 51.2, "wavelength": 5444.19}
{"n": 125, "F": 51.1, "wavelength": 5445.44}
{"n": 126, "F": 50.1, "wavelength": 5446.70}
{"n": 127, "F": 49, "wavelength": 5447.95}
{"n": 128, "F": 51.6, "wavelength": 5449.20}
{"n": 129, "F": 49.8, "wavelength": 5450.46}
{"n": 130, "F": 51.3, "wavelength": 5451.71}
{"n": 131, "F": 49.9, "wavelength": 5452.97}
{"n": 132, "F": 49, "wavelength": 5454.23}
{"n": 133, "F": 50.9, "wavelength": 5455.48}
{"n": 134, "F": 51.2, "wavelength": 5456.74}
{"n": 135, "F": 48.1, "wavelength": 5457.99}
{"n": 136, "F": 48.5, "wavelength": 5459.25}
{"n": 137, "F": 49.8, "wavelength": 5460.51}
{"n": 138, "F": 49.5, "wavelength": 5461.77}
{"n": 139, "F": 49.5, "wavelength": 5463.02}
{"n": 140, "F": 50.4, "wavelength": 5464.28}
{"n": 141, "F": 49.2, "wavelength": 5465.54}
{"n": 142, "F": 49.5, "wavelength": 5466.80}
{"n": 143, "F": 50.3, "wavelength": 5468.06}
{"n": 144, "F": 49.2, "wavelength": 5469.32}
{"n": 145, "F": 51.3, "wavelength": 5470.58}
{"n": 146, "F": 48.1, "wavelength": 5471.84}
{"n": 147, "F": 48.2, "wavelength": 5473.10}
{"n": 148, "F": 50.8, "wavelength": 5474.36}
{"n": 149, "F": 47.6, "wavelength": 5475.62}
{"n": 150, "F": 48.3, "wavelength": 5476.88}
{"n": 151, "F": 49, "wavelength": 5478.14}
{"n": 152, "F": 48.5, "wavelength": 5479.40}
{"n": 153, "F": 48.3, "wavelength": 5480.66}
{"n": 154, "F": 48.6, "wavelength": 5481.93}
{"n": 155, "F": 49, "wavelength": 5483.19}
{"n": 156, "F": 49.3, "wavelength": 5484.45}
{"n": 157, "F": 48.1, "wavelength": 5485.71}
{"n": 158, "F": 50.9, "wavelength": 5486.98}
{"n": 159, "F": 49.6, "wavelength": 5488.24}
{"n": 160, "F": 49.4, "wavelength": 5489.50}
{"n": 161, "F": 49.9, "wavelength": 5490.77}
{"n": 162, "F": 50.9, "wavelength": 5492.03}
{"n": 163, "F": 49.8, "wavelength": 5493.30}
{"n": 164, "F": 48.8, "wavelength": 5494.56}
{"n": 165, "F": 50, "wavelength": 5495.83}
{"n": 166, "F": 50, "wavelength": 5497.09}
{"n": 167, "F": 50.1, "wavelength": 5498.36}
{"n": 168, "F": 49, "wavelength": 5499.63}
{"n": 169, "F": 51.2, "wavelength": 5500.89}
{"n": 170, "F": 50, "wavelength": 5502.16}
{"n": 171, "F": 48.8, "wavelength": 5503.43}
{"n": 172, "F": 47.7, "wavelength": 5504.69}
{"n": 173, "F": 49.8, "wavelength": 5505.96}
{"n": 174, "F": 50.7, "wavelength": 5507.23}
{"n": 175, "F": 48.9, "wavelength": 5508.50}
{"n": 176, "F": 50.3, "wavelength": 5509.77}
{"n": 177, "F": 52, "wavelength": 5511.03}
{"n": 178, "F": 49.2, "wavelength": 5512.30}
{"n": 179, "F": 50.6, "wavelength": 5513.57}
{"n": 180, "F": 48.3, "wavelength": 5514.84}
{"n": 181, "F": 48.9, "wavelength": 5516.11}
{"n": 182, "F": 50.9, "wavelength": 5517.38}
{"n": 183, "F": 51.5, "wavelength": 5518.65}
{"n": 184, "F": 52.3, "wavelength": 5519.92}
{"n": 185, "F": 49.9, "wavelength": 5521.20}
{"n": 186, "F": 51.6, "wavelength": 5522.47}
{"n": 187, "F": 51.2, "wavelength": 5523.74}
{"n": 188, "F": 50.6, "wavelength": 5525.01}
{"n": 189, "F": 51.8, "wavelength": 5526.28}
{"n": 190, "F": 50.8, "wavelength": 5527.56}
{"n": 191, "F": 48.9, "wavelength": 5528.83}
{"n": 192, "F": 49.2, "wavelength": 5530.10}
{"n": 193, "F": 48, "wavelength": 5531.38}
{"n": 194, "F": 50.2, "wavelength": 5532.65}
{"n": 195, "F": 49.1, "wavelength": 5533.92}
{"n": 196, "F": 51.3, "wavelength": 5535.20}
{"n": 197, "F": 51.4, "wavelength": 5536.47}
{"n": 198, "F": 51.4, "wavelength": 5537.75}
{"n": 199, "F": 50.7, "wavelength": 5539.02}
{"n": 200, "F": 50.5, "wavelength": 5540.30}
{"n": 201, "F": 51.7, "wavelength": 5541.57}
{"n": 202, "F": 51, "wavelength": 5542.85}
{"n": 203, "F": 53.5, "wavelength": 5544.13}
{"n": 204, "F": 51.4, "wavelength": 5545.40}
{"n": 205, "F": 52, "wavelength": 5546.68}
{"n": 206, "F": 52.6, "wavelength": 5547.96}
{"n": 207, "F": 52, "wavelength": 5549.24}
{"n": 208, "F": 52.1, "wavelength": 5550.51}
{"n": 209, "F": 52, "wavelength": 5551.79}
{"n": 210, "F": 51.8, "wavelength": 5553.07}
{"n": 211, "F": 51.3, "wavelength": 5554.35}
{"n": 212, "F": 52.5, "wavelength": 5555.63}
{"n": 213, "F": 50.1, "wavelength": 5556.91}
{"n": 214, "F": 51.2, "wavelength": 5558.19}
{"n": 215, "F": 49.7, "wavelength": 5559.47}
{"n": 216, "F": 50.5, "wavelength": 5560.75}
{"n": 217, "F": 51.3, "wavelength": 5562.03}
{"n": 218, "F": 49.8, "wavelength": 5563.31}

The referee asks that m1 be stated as 3.89 angstrom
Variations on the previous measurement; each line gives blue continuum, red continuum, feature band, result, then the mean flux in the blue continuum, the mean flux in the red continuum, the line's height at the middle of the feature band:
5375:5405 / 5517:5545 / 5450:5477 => 0.7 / 50.8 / 50.8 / 50.8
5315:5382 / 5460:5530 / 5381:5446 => 1.8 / 54.6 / 49.8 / 52.5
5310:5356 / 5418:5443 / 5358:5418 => 2.5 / 56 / 51.7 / 53.6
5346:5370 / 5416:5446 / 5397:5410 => 0.9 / 54.3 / 51.7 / 52.6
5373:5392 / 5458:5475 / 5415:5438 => -0.4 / 52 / 49.5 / 50.7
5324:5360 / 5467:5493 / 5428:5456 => 0.0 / 55.2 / 49.3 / 50.9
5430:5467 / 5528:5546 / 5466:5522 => 1.0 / 50.5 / 50.6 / 50.6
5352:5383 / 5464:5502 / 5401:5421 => 0.6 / 53.5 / 49.4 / 52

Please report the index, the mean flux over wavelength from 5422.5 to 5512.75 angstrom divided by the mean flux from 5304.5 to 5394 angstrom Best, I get 0.91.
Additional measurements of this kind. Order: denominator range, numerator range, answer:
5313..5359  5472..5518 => 0.89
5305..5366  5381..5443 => 0.90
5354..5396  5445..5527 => 0.95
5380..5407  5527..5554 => 1.01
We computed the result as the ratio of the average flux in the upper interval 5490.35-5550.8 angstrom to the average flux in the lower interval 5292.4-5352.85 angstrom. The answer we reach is 0.88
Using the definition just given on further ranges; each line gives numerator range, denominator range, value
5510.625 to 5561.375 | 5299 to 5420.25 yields 0.94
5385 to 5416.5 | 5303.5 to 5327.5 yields 0.85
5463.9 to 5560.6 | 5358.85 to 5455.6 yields 0.98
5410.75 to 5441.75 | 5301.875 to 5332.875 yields 0.89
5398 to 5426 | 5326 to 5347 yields 0.92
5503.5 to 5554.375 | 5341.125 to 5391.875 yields 0.95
